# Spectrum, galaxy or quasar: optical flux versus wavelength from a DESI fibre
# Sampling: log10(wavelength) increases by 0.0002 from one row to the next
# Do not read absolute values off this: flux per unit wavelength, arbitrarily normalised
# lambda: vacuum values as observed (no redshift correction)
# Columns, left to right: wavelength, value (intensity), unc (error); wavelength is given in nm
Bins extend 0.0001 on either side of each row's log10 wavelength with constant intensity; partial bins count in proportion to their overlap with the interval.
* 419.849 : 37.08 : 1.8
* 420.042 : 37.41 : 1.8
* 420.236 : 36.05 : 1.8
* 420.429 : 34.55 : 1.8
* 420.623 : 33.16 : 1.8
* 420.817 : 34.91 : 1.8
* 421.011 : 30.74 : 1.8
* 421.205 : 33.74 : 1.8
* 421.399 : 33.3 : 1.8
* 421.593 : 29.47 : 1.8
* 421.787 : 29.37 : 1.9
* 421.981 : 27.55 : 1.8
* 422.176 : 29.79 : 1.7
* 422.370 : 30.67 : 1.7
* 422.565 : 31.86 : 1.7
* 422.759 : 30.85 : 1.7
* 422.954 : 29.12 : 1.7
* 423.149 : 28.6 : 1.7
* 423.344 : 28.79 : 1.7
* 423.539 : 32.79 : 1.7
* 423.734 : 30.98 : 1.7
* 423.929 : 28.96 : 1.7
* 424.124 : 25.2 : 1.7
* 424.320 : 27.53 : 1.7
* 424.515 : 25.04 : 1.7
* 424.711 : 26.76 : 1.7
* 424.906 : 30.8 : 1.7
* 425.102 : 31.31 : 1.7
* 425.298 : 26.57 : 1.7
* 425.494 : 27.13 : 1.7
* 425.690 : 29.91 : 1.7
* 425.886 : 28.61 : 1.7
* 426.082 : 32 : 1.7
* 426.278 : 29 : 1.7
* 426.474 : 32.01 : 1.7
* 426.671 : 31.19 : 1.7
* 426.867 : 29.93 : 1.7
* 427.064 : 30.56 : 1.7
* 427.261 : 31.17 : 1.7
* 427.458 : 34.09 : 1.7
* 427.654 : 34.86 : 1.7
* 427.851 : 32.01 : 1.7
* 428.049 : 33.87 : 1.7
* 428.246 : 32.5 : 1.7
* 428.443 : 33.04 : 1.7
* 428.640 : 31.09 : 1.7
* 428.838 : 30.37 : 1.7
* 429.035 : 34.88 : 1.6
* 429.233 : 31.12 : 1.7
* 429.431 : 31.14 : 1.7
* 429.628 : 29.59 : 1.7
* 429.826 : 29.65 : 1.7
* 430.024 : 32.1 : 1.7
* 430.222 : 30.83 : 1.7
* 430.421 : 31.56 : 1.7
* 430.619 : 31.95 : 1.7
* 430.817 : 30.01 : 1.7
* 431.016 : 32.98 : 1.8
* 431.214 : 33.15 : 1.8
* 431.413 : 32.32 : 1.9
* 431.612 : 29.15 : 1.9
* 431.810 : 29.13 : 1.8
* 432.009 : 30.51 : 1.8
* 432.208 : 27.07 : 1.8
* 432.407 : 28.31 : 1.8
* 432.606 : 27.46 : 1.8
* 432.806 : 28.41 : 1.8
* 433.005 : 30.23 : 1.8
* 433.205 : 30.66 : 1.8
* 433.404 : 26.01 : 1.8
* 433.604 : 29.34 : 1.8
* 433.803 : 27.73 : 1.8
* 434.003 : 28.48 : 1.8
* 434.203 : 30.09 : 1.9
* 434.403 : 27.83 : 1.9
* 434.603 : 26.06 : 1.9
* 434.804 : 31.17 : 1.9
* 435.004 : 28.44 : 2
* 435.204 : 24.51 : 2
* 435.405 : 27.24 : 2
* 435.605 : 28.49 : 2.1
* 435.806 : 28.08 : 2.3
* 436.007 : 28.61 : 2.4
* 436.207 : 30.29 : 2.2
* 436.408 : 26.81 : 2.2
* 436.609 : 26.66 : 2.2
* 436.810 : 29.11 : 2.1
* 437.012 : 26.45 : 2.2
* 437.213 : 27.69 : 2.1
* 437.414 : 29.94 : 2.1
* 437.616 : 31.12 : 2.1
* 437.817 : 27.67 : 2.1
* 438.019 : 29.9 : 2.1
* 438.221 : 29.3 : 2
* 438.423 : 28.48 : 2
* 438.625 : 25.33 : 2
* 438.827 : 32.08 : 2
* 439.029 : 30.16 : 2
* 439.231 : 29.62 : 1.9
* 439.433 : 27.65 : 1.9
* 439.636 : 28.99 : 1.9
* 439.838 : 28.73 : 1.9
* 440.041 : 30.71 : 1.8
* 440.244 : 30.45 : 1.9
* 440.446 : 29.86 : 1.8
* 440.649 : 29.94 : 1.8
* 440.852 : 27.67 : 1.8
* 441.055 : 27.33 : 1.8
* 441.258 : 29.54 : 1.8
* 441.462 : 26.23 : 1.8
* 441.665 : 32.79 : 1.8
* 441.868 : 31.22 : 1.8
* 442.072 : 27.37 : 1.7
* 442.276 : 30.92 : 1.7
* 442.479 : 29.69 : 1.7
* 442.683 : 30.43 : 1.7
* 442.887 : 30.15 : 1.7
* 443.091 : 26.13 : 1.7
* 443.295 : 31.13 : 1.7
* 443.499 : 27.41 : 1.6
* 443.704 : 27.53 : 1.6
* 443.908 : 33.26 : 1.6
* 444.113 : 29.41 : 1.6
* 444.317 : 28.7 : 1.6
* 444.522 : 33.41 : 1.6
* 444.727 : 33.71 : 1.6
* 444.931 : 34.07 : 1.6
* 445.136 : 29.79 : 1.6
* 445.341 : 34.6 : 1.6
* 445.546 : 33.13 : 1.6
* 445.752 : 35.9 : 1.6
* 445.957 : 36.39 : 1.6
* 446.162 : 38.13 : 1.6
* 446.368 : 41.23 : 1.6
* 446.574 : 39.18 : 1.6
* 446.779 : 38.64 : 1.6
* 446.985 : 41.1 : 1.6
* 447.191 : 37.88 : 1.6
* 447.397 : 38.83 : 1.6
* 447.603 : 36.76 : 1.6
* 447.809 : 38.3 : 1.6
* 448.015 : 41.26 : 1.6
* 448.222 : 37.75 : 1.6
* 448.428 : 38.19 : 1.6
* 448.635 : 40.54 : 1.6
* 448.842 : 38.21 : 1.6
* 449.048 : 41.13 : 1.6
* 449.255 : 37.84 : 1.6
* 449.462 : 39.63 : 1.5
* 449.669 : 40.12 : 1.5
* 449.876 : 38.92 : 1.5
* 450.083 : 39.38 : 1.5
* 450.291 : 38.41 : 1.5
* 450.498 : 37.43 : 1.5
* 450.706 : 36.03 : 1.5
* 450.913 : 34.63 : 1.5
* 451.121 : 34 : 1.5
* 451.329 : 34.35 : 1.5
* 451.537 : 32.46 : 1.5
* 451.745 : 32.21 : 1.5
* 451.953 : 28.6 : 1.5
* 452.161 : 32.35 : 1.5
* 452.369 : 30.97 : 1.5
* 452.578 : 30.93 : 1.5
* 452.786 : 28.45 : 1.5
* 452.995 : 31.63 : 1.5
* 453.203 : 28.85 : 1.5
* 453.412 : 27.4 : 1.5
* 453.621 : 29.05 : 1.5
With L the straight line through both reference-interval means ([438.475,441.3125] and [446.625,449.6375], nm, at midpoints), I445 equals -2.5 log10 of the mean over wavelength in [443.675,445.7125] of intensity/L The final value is 0.09 mag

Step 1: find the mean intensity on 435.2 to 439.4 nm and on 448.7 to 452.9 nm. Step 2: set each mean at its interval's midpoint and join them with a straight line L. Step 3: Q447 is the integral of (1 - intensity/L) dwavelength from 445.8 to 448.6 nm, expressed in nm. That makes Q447 -0.44 nm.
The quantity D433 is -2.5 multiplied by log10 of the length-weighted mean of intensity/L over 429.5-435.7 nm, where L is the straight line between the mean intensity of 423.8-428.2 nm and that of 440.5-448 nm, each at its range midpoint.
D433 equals 0.06 mag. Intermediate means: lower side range 30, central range 29.4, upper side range 32.8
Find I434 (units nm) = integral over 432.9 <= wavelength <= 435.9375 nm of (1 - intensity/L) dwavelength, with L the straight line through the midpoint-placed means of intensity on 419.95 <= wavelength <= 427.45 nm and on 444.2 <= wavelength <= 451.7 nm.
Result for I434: 0.458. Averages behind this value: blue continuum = 30.5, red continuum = 36.9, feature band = 28.3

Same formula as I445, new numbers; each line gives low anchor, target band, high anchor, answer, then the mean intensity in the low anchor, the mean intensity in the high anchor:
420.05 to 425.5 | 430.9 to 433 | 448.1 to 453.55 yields 0.070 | 30.4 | 35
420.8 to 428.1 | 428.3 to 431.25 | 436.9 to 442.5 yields -0.060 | 30.2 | 29.2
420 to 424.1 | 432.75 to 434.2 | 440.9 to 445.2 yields 0.066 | 31.4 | 30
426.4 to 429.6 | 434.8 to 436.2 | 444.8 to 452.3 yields 0.203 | 32.1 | 36.8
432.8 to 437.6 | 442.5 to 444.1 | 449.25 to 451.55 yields 0.123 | 28.3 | 37.1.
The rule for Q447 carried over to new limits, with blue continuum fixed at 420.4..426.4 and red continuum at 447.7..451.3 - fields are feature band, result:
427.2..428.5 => -0.07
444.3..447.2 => 0.09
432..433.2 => 0.15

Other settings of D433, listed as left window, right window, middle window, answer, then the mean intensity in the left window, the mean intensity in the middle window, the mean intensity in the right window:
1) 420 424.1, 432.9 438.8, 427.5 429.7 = -0.08 mag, 31.4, 32.3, 28.4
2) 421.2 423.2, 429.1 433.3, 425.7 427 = 0.00 mag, 30.3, 30.4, 30.4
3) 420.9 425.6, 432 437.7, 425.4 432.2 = -0.08 mag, 29.5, 31.2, 28.3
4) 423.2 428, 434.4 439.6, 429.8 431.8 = -0.08 mag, 29.9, 31.3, 28.4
